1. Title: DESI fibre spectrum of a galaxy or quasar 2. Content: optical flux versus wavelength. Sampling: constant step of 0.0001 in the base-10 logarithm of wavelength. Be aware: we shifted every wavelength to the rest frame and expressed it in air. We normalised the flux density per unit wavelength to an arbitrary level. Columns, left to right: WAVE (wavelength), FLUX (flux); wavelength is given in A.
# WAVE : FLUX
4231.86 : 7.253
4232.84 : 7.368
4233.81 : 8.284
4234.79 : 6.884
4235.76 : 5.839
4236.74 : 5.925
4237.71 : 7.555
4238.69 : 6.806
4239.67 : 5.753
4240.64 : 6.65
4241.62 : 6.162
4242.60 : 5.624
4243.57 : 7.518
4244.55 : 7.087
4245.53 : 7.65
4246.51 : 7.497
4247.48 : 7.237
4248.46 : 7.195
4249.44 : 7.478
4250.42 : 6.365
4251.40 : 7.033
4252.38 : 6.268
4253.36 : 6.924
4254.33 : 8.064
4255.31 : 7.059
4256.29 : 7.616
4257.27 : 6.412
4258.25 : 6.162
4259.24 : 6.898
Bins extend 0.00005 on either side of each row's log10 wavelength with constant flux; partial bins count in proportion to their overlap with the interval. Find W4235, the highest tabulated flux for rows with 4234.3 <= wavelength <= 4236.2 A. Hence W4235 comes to 6.884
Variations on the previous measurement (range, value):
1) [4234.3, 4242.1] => 7.555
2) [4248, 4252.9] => 7.478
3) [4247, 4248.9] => 7.237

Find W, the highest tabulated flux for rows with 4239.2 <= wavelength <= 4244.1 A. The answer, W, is 7.518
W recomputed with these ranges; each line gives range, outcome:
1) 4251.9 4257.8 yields 8.064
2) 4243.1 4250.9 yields 7.65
